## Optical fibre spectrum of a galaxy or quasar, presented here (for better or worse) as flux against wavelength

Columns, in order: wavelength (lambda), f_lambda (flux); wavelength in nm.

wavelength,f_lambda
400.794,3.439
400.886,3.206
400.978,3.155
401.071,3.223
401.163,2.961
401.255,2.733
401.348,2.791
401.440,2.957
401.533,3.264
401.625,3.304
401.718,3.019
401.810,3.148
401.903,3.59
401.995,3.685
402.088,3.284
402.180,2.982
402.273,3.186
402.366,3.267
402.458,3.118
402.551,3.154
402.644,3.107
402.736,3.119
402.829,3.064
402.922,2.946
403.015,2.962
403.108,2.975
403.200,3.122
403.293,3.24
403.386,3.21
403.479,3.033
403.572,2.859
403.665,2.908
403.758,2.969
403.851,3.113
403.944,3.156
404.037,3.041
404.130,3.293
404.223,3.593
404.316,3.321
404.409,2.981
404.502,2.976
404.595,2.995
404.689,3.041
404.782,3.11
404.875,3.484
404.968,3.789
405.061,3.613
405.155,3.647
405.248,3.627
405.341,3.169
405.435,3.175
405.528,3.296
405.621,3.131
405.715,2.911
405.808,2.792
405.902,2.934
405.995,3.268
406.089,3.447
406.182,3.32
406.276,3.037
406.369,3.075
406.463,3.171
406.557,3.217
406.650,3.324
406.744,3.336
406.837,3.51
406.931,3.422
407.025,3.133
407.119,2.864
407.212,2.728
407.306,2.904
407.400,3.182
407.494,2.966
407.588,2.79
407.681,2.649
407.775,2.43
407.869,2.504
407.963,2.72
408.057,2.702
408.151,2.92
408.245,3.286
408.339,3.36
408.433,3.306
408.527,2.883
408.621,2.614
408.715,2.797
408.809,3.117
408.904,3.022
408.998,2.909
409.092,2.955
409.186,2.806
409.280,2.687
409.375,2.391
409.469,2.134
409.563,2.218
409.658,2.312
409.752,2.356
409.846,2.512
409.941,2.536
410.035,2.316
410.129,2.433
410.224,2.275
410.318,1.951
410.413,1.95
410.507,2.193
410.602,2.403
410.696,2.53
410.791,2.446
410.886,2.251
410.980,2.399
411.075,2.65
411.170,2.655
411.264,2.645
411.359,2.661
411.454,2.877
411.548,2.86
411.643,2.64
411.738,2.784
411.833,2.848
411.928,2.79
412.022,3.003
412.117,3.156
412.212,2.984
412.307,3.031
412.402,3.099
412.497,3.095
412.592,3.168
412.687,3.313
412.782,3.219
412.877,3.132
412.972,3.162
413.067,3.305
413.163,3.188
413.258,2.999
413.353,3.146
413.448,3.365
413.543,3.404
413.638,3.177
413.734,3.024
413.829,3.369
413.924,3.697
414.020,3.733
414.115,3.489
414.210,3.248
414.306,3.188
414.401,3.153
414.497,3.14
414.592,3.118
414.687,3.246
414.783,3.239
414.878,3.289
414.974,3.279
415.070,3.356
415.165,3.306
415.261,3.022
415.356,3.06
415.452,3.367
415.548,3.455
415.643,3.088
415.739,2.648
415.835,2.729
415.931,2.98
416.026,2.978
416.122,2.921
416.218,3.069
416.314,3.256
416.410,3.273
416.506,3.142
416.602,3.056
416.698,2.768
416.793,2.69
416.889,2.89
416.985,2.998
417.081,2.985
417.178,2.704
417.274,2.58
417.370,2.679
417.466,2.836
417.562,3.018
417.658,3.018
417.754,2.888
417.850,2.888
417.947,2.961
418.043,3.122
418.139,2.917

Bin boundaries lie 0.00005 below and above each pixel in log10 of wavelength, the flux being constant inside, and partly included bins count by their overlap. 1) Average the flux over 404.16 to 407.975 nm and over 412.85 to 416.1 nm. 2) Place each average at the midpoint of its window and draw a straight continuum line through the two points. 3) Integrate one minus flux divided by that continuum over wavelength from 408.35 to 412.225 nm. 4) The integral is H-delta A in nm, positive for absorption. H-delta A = 0.676 nm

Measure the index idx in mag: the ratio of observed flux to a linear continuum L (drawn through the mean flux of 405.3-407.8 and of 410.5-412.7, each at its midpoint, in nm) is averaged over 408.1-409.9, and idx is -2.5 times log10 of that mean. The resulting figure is 0.07 mag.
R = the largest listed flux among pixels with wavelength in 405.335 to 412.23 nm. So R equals 3.51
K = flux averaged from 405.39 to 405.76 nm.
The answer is 3.13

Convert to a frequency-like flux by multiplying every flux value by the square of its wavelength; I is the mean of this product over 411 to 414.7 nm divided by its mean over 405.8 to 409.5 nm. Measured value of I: 1.07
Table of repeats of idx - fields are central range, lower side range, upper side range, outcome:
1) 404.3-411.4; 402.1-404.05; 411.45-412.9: 0.06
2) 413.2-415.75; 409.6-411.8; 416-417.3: -0.17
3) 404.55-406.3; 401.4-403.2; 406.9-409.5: -0.09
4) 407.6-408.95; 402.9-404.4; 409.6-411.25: -0.11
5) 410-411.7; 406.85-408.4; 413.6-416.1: 0.24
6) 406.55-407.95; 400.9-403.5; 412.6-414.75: 0.07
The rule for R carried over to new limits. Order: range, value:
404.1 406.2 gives 3.789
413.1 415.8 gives 3.733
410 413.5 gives 3.365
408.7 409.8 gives 3.117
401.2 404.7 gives 3.685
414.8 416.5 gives 3.455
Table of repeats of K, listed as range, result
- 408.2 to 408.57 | 3.21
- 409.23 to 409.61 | 2.36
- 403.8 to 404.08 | 3.1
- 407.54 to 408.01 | 2.62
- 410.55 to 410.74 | 2.46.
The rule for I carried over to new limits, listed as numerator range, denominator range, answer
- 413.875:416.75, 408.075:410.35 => 1.22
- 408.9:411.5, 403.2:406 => 0.80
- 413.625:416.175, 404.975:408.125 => 1.07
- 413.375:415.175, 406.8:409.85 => 1.21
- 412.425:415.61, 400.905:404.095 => 1.11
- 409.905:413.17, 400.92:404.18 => 0.92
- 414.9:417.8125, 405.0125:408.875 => 1.02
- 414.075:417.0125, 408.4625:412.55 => 1.21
